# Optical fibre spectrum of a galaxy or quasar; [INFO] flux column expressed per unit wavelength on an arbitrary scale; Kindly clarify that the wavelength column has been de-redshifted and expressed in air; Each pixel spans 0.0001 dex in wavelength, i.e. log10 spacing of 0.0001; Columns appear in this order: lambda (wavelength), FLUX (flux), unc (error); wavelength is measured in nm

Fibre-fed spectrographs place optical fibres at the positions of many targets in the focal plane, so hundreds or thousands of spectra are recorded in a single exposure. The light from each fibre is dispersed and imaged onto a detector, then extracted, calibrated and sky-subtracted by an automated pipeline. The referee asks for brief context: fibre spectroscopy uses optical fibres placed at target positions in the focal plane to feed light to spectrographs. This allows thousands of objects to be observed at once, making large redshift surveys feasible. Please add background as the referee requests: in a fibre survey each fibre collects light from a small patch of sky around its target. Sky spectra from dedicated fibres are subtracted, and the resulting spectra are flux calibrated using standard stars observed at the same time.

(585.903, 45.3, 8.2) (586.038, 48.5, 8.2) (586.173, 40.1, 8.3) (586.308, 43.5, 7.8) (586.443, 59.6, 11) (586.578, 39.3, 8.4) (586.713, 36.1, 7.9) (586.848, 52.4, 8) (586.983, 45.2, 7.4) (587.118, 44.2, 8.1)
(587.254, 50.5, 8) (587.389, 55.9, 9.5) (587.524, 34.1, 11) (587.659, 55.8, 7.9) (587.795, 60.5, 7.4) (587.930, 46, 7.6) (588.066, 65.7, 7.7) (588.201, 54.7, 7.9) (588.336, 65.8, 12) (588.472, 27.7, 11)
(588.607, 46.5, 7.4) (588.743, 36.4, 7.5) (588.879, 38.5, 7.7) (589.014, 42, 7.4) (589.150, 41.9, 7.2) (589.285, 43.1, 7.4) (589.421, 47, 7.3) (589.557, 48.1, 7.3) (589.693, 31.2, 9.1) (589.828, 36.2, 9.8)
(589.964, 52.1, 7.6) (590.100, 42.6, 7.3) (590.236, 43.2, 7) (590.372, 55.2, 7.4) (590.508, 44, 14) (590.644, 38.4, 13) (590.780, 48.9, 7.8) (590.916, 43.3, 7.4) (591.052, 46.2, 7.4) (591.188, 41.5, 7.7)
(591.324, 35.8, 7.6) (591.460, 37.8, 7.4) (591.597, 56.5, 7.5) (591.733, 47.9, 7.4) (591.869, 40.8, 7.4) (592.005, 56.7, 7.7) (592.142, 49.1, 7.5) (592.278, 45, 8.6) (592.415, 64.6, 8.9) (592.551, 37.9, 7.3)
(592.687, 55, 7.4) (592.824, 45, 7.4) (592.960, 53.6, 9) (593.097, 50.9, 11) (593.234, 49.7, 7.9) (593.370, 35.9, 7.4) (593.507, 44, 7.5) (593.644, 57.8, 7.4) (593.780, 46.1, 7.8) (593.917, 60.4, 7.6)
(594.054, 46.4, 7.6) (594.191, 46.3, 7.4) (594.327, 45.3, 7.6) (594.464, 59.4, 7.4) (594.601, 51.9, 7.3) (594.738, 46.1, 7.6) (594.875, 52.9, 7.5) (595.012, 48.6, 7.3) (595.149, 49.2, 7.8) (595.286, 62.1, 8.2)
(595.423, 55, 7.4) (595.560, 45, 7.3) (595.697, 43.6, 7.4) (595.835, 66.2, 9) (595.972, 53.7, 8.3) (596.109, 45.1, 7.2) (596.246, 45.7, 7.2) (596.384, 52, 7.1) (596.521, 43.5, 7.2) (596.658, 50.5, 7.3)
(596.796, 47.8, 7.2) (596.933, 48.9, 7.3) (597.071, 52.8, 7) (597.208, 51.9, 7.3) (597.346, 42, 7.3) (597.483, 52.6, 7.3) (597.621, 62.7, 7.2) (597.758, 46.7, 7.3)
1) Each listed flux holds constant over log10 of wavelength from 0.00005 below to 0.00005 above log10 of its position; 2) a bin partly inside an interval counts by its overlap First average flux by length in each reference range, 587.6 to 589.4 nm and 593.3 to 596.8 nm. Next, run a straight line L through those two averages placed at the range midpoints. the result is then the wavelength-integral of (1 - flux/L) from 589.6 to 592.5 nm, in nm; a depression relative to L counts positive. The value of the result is 0.19 nm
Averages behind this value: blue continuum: 48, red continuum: 50.1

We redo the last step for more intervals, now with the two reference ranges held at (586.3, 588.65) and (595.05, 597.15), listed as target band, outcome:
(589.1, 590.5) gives 0.16 nm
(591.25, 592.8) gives 0.07 nm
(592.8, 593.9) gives 0.04 nm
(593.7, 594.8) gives 0.00 nm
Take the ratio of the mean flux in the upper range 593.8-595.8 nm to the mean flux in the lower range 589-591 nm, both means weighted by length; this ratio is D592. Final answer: 1.16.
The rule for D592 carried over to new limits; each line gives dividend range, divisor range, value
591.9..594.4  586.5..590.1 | 1.07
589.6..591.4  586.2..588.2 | 0.87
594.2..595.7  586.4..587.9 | 1.06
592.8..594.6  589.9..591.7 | 1.10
